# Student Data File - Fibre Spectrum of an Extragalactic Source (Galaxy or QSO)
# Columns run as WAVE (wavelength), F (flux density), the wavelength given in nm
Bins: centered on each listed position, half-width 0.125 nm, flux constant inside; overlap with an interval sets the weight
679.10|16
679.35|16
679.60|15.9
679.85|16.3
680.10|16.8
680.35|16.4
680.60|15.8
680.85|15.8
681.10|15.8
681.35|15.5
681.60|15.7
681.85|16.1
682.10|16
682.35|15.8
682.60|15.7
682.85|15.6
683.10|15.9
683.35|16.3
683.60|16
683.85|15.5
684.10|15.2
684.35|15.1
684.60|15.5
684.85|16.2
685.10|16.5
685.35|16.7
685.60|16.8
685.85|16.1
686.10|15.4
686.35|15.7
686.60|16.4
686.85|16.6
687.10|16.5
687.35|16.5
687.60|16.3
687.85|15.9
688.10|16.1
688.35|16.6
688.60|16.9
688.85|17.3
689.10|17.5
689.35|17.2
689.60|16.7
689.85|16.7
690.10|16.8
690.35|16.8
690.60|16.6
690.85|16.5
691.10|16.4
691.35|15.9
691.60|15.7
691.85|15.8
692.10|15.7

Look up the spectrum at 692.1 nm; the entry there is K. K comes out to 15.7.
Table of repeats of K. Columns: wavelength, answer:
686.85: 16.6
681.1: 15.8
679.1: 16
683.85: 15.5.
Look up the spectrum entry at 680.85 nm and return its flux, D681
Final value 15.8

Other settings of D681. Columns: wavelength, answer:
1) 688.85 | 17.3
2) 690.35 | 16.8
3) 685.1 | 16.5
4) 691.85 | 15.8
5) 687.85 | 15.9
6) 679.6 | 15.9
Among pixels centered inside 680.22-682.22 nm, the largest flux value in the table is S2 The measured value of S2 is 16.4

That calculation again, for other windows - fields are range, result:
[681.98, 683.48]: 16.3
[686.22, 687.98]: 16.6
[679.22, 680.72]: 16.8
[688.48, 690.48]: 17.5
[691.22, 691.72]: 15.9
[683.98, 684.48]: 15.2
